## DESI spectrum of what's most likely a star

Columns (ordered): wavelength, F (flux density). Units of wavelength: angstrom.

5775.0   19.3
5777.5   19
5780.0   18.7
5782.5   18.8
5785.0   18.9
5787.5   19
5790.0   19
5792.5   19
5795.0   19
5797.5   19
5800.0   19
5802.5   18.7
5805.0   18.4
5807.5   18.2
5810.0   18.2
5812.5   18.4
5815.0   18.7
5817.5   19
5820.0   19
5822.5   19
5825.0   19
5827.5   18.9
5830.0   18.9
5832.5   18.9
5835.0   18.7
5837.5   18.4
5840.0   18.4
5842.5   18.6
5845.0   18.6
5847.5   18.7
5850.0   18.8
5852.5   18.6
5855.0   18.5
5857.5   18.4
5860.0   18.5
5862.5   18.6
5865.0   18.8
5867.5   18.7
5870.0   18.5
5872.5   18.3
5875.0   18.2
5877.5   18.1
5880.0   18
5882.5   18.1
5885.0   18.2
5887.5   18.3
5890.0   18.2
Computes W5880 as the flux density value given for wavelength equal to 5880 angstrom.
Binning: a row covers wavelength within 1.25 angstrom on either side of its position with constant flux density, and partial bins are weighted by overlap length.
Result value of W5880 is 18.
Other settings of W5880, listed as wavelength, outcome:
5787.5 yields 19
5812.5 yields 18.4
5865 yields 18.8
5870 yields 18.5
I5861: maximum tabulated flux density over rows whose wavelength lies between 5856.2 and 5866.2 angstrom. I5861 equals 18.8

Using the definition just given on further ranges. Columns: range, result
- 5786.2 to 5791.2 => 19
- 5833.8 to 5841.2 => 18.7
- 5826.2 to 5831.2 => 18.9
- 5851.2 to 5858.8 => 18.6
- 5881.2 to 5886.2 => 18.2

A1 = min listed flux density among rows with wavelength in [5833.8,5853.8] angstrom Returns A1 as 18.4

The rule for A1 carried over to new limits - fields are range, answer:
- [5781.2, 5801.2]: 18.8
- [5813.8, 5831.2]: 18.7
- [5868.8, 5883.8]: 18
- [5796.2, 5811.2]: 18.2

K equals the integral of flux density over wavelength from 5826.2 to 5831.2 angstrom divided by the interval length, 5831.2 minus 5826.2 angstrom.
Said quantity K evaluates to 18.9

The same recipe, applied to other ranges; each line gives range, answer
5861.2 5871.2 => 18.6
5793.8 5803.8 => 18.9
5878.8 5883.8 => 18.1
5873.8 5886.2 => 18.1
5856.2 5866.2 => 18.6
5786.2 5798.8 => 19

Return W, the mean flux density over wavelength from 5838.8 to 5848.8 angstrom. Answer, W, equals 18.6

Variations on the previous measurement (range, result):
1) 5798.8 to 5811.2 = 18.5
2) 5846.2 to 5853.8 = 18.7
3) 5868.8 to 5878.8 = 18.3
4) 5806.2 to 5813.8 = 18.3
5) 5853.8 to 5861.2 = 18.5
